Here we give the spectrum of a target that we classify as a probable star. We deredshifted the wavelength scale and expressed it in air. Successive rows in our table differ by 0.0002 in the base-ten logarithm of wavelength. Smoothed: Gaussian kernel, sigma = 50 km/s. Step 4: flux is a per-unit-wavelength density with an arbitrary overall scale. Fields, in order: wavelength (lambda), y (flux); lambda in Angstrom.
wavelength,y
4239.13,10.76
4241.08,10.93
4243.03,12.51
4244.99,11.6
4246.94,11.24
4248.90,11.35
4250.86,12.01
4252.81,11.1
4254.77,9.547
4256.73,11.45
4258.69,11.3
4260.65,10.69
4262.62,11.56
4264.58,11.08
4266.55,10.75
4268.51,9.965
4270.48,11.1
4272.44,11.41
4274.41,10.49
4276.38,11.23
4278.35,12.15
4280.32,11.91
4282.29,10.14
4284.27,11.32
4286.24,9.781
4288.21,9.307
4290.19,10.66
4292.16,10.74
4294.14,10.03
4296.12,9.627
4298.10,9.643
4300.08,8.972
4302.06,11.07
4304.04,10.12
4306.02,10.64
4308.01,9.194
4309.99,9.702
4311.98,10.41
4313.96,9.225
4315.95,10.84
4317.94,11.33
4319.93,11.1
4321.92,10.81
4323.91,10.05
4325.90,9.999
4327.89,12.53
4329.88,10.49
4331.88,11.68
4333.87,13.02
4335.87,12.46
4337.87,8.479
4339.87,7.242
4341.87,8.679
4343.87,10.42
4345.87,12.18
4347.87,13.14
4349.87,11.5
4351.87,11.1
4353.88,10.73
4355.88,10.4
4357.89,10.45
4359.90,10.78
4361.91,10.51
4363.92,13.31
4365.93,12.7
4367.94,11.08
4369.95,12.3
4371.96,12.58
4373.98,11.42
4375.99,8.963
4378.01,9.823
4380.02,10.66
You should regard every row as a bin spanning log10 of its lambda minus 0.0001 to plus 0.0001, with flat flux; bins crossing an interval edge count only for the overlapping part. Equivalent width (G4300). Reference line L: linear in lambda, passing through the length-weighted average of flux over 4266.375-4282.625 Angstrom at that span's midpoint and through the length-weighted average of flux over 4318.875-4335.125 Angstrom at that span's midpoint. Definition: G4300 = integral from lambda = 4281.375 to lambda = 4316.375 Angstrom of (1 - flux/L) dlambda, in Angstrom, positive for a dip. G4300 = 3.4 Angstrom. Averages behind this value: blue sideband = 11.1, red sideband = 11.2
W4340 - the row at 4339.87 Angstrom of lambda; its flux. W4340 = 7.242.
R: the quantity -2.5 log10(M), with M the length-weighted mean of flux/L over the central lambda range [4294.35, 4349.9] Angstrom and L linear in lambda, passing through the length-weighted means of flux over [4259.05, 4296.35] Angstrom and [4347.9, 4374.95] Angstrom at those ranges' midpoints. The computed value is 0.067 mag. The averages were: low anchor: 10.8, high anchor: 11.5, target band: 10.5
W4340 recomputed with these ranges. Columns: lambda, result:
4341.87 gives 8.679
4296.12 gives 9.627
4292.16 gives 10.74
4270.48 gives 11.1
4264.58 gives 11.08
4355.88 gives 10.4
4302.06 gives 11.07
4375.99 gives 8.963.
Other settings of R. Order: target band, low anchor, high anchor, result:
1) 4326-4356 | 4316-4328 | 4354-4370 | 0.016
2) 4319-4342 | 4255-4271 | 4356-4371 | 0.070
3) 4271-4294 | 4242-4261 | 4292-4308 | -0.033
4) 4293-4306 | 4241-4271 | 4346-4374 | 0.139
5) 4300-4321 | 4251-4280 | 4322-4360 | 0.062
